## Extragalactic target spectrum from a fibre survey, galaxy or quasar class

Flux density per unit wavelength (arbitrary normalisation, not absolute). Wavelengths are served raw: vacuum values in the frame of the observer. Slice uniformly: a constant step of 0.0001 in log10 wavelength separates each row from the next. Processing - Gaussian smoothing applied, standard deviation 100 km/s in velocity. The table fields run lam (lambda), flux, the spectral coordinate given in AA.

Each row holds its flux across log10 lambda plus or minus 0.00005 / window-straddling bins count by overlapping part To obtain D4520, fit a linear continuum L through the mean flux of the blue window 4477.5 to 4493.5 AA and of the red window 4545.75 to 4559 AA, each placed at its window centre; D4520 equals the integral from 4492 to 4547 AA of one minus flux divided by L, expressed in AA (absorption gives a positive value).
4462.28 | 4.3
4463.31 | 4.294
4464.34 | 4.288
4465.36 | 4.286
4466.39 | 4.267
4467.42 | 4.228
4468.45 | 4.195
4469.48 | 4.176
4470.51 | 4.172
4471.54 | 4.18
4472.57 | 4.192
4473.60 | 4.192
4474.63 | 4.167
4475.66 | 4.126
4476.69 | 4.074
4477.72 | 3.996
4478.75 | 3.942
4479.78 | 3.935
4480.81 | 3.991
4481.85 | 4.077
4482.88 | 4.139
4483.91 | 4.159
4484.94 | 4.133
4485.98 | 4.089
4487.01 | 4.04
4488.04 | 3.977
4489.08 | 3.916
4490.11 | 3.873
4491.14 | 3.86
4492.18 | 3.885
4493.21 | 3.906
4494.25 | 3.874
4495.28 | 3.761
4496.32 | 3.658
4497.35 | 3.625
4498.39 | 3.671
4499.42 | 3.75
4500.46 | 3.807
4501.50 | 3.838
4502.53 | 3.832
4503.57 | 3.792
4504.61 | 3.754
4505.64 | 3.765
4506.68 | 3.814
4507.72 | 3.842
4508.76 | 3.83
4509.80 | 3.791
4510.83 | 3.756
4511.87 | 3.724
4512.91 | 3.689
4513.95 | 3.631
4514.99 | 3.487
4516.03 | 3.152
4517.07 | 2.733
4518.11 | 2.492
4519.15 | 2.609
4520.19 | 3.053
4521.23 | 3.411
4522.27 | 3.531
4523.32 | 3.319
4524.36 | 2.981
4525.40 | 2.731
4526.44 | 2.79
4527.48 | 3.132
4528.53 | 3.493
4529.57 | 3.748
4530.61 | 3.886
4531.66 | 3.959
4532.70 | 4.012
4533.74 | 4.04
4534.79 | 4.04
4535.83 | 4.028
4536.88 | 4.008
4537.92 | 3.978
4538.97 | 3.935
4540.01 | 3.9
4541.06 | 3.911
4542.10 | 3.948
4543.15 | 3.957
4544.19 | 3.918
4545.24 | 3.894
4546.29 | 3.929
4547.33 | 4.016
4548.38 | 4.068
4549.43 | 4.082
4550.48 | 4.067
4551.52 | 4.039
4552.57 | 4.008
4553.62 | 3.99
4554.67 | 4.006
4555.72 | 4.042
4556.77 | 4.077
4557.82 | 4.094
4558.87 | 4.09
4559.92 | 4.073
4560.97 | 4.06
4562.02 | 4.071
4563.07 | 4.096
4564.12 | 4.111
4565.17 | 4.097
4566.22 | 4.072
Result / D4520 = 5.1 AA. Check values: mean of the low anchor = 4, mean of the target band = 3.64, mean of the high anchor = 4.04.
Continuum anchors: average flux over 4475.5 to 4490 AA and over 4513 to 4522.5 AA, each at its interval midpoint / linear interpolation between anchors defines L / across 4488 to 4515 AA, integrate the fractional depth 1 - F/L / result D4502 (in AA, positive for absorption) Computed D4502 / -1.8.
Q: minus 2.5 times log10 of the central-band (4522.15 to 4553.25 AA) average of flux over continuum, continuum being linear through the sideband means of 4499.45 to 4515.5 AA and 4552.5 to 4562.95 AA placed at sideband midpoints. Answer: 0.04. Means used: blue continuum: 3.76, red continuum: 4.05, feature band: 3.78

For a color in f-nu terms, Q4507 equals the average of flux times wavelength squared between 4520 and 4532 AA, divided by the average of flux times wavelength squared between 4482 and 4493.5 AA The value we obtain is 0.8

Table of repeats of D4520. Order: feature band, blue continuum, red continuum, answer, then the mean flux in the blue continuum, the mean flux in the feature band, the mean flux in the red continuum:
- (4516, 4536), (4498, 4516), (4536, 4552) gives 2.66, 3.74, 3.35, 3.98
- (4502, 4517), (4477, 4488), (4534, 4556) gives 1.30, 4.05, 3.68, 3.99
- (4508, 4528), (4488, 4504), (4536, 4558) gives 3.21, 3.81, 3.26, 3.99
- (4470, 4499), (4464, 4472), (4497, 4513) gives 0.27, 4.22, 3.99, 3.77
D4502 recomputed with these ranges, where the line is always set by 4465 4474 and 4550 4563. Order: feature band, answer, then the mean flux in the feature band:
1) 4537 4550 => 0.4 AA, 3.96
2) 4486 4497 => 0.8 AA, 3.88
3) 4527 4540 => 0.7 AA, 3.86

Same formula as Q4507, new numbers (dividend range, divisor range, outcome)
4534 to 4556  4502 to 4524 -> 1.16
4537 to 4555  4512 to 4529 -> 1.28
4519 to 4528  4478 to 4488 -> 0.77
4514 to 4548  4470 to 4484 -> 0.89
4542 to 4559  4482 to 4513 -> 1.06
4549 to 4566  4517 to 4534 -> 1.25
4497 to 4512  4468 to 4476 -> 0.92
